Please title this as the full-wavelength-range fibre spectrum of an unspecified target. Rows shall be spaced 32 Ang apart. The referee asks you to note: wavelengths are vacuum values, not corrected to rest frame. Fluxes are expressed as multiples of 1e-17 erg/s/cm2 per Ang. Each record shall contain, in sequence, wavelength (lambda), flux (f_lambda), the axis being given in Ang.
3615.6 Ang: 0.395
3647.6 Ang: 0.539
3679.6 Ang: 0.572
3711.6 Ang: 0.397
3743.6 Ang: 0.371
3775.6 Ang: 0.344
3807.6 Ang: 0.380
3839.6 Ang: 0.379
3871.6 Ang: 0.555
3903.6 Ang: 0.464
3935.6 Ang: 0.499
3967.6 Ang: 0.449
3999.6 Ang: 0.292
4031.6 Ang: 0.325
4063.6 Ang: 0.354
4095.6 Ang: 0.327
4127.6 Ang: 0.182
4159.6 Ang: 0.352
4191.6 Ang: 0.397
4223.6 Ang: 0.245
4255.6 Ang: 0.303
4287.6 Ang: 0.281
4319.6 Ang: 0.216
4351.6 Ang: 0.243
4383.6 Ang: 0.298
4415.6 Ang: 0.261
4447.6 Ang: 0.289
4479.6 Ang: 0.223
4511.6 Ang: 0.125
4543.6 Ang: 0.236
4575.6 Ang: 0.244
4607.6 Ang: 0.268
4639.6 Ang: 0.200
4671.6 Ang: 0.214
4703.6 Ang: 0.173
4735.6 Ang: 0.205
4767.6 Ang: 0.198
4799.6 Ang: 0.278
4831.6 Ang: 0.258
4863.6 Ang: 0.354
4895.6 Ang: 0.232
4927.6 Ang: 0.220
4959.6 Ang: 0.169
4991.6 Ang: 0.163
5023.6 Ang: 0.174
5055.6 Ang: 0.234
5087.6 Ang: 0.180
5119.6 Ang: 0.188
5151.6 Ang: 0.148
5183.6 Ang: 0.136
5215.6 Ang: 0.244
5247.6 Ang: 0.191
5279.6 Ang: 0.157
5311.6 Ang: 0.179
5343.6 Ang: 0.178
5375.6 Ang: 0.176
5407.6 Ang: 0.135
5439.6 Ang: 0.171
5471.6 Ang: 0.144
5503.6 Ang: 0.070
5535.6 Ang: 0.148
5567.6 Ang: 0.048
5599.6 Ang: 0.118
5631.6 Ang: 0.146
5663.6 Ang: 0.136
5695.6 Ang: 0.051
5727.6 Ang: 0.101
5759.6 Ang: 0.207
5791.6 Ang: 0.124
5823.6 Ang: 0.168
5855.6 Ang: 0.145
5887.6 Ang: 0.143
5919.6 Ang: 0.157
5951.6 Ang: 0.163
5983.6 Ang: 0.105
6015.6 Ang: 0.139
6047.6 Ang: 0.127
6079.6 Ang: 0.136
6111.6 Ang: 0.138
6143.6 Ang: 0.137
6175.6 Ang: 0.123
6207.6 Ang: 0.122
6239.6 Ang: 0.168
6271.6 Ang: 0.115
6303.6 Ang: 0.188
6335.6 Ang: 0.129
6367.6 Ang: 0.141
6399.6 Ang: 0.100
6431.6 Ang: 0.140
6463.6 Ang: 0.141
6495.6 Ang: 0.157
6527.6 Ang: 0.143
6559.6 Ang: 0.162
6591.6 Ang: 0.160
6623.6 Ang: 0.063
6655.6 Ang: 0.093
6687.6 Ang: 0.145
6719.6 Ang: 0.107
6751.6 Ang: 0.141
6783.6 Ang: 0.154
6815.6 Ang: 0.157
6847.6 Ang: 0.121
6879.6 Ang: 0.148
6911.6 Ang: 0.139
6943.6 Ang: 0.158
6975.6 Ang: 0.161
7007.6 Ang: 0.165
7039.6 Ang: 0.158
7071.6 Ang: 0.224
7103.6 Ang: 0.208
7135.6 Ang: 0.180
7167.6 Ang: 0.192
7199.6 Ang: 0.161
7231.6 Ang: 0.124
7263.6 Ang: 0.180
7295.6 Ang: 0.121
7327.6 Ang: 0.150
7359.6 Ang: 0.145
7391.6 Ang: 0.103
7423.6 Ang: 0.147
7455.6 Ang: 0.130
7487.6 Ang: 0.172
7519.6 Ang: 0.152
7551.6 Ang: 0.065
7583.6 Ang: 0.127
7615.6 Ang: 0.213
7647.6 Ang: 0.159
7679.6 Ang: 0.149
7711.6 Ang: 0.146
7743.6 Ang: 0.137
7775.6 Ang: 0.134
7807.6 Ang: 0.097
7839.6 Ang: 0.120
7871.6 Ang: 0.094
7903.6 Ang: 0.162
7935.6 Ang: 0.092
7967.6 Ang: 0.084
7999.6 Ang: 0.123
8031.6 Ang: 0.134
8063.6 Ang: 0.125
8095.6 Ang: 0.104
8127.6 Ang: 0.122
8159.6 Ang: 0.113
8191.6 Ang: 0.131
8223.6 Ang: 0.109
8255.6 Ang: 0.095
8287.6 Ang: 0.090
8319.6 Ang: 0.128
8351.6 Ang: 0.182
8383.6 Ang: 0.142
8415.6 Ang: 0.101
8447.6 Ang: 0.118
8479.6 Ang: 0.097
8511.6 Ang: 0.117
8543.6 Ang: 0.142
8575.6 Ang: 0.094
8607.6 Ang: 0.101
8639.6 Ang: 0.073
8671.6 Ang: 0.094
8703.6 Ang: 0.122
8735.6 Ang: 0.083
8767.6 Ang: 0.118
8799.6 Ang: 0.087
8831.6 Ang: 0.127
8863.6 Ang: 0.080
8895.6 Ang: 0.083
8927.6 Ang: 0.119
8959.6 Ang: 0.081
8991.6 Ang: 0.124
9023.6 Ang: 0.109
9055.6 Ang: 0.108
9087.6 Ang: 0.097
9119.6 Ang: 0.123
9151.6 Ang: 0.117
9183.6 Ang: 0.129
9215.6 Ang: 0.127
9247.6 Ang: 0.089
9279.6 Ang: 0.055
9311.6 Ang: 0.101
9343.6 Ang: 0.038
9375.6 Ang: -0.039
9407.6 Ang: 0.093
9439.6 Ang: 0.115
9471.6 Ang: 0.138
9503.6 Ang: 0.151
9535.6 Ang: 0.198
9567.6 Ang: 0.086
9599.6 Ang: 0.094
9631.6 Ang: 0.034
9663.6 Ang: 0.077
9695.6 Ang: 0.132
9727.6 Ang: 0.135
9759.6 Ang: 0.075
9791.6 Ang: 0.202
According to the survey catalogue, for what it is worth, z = 1.538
